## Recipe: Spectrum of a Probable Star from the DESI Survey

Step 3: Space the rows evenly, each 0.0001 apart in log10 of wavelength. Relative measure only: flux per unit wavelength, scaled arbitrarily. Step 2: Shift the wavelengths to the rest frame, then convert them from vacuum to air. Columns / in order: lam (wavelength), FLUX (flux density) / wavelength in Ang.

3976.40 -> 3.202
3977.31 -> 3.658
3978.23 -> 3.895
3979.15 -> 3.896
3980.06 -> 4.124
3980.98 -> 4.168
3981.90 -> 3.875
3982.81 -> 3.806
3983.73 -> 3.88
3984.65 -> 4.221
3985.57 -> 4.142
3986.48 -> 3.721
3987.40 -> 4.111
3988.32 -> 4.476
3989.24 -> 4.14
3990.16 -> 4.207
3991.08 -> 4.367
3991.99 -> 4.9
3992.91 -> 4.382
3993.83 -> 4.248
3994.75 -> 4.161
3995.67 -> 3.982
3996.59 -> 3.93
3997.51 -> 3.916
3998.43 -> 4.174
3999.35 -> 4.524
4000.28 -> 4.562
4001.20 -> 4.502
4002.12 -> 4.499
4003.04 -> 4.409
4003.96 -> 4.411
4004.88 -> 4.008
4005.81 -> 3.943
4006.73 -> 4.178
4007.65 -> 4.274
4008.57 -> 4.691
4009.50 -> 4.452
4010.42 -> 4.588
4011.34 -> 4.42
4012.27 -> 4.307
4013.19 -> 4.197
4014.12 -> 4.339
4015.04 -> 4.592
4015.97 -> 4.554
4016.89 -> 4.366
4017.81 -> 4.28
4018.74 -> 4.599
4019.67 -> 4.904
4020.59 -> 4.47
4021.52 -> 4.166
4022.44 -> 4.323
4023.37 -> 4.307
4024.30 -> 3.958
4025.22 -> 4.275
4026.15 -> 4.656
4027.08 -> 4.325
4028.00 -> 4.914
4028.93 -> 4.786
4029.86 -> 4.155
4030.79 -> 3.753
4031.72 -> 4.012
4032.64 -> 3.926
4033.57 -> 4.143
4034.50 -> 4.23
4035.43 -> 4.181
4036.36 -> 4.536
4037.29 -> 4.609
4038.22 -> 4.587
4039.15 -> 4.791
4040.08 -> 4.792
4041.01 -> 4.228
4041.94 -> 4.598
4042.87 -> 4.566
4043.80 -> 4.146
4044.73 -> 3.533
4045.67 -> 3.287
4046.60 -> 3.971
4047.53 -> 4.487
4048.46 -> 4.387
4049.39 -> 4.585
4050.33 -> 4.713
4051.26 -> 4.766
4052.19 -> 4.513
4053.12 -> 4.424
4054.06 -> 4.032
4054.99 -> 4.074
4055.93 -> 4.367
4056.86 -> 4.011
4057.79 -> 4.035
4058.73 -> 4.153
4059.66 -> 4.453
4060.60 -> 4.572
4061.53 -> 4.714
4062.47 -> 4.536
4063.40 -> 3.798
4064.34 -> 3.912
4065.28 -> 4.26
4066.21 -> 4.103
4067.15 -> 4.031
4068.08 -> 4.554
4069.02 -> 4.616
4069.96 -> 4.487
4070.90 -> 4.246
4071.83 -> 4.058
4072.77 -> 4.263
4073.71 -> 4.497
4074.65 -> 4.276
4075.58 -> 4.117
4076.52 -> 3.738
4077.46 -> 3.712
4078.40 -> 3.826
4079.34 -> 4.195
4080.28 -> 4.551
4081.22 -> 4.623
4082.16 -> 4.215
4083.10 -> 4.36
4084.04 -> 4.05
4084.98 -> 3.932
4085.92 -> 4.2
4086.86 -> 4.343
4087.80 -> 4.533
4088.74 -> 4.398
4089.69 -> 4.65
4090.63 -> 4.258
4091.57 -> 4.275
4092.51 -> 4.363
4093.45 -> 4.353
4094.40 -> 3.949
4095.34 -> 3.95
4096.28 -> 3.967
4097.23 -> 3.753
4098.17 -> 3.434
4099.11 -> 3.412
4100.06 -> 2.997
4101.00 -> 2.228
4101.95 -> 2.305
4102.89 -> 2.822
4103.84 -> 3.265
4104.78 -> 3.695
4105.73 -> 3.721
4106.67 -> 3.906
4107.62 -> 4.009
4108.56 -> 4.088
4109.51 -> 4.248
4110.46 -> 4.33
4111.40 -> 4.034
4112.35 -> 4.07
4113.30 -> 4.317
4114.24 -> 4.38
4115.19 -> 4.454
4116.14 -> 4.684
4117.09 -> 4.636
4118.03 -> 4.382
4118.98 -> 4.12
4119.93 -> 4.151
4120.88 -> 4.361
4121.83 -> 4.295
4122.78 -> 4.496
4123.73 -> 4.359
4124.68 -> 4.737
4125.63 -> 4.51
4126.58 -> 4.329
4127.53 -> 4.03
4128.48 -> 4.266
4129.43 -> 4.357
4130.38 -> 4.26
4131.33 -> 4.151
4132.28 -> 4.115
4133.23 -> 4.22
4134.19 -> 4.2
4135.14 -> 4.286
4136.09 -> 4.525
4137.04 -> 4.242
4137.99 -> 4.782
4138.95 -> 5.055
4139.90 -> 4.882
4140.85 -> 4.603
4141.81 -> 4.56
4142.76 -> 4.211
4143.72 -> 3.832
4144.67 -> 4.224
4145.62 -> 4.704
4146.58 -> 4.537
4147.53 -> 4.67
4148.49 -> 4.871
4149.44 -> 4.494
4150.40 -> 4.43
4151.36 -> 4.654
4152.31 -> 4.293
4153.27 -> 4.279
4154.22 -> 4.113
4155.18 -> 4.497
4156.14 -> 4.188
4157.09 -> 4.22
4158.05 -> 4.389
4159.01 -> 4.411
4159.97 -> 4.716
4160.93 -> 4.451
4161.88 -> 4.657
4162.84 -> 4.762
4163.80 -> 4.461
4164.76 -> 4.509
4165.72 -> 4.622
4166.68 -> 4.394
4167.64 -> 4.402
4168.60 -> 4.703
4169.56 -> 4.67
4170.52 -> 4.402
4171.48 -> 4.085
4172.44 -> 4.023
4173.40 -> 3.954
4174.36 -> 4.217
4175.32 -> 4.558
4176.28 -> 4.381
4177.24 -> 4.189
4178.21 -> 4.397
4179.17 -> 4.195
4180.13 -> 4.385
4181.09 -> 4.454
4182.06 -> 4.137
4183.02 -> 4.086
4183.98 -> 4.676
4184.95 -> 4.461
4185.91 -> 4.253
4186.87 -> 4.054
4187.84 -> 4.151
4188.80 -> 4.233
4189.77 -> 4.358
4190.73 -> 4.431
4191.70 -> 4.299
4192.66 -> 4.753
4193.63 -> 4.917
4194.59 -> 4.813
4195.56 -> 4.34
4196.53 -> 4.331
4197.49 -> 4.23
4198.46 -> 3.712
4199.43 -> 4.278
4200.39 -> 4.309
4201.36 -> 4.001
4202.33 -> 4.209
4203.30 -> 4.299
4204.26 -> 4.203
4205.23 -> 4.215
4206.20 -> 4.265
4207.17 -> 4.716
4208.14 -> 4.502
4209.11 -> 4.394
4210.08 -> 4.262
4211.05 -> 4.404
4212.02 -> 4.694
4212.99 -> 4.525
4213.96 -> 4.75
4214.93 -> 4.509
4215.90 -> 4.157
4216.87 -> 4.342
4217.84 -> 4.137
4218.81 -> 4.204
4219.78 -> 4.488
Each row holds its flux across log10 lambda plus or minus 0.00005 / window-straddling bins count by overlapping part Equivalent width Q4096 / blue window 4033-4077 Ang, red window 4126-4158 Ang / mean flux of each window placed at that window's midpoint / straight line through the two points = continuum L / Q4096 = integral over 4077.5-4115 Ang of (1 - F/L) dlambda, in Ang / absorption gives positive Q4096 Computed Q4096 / 3.4 Ang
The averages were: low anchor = 4.3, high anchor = 4.4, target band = 3.95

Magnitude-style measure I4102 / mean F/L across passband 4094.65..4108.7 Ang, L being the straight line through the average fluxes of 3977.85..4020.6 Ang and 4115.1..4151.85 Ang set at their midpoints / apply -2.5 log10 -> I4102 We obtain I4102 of 0.27 mag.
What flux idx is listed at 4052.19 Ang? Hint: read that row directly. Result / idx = 4.513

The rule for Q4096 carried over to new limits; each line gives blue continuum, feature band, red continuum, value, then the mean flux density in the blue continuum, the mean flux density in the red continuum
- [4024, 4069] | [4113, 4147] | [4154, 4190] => -0.40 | 4.31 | 4.36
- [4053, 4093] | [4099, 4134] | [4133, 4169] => 2.79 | 4.25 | 4.48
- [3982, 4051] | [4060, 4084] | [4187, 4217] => 0.43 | 4.31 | 4.37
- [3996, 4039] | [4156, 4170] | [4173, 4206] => -0.64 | 4.35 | 4.31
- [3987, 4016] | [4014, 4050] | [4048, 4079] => -0.40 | 4.32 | 4.27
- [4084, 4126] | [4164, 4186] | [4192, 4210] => -0.46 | 4.03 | 4.36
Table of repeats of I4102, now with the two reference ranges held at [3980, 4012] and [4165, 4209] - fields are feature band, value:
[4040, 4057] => 0.00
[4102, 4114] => 0.12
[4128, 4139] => -0.01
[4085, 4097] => 0.01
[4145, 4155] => -0.04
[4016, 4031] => -0.04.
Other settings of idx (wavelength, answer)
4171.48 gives 4.085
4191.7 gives 4.299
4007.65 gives 4.274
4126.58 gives 4.329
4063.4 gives 3.798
